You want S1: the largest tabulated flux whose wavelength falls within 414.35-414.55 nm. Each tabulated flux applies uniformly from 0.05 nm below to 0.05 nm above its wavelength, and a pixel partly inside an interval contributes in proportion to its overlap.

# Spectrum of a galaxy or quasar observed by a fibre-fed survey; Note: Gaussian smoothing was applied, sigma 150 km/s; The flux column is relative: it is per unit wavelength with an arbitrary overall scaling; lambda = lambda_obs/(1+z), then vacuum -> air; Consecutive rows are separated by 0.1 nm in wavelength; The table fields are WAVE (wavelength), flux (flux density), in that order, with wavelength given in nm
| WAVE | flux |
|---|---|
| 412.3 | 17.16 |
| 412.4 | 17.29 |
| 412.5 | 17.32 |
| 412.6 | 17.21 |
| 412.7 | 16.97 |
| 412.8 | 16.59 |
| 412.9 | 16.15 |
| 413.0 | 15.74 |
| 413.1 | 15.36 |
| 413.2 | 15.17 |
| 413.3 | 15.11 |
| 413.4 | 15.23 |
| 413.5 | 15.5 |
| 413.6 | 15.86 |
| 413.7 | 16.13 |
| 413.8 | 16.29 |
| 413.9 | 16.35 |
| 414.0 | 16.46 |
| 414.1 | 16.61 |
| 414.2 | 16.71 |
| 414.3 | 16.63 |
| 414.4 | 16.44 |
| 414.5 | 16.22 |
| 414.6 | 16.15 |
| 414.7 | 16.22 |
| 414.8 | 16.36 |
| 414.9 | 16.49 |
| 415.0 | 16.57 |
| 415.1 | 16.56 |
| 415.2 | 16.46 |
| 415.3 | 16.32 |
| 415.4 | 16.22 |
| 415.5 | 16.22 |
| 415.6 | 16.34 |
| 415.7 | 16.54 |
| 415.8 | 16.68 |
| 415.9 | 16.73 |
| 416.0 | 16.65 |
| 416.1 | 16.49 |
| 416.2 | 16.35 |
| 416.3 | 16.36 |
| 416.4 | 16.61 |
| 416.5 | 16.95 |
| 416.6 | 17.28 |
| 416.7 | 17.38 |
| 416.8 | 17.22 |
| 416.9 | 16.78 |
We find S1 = 16.44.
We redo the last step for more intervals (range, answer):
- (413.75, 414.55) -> 16.71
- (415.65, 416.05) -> 16.73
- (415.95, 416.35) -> 16.65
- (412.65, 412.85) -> 16.97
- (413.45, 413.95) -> 16.35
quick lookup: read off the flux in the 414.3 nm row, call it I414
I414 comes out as 16.63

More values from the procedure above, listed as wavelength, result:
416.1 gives 16.49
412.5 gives 17.32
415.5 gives 16.22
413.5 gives 15.5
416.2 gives 16.35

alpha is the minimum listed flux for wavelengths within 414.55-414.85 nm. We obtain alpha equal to 16.15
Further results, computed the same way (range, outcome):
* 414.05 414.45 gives 16.44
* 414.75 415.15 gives 16.36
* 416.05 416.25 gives 16.35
